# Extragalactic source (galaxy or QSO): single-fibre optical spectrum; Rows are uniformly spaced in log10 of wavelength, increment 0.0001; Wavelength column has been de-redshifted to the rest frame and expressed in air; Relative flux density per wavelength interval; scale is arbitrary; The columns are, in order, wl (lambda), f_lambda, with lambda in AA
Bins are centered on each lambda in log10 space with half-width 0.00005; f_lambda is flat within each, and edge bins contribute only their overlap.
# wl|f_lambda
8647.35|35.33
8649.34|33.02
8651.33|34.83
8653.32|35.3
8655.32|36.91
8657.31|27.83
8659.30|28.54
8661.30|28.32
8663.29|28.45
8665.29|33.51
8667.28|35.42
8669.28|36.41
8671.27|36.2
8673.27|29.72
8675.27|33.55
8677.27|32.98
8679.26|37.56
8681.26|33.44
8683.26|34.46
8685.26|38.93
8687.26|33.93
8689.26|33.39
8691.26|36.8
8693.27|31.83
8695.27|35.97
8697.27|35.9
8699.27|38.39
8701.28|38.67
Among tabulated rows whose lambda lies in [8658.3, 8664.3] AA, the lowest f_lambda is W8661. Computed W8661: 28.32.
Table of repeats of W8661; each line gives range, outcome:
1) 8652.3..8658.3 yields 27.83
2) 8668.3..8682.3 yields 29.72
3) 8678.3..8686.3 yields 33.44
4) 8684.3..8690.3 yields 33.39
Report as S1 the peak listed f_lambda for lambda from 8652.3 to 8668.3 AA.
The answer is 36.91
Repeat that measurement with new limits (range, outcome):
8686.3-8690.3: 33.93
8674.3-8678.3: 33.55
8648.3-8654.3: 35.3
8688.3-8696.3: 36.8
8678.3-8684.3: 37.56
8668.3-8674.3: 36.41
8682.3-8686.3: 38.93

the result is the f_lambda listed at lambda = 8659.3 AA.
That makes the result 28.54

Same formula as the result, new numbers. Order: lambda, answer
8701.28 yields 38.67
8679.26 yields 37.56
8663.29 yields 28.45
